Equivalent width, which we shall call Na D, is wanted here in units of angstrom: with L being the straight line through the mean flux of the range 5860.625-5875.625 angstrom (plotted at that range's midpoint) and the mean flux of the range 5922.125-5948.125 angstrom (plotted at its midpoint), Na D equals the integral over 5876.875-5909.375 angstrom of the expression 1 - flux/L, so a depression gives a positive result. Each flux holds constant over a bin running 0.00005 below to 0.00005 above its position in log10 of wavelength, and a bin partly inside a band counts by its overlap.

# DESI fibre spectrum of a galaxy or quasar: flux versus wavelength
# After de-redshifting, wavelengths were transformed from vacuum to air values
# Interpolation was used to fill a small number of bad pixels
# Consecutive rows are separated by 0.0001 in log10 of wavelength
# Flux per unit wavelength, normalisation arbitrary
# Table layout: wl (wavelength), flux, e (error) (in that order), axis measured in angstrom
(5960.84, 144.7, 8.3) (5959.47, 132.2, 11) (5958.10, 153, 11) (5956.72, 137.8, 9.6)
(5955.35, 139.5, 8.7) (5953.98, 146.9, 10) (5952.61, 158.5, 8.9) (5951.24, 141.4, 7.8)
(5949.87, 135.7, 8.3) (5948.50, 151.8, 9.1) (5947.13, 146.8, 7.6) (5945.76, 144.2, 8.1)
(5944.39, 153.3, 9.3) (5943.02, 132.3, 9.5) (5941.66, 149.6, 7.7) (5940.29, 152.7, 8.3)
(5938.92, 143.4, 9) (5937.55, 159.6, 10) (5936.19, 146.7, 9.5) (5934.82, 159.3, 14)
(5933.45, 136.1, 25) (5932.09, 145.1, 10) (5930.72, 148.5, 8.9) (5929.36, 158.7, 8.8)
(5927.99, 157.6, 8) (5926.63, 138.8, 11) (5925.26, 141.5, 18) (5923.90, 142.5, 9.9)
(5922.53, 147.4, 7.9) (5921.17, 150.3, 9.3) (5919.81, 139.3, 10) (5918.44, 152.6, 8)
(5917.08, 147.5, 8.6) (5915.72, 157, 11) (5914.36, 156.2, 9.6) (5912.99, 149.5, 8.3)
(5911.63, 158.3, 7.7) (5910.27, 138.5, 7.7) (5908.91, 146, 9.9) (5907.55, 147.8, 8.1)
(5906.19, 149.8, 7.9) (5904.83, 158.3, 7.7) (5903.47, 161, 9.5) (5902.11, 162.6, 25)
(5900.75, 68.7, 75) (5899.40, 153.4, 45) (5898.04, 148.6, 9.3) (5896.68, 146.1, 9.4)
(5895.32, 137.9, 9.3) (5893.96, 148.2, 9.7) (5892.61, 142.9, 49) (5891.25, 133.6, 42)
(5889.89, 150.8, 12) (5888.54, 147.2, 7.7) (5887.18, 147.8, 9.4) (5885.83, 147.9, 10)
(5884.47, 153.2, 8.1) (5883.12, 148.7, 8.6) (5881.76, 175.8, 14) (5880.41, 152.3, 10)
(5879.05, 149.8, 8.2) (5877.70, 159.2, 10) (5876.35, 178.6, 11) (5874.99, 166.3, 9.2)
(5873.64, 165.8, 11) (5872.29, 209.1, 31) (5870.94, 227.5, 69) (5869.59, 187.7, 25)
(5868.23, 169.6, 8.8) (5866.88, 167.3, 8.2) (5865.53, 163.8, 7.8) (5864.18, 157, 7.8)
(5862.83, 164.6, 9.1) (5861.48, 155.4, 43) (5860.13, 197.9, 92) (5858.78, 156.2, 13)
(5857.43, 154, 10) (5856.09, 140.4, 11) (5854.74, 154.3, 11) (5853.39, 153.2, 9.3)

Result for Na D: 3.5 angstrom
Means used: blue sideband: 176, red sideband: 148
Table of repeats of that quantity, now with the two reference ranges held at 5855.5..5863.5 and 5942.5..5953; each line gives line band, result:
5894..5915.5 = 1.04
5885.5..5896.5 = 0.80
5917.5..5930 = 0.18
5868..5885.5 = -1.49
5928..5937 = -0.10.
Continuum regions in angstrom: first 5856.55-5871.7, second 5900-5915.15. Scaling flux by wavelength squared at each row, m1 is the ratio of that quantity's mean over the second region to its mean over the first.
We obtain 0.9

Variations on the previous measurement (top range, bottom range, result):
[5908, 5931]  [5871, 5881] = 0.88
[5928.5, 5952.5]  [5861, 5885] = 0.89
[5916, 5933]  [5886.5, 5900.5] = 1.04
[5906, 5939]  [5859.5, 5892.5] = 0.92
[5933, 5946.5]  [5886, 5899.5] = 1.03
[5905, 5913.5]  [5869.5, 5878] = 0.81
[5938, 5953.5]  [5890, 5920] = 1.02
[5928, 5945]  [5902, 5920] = 0.99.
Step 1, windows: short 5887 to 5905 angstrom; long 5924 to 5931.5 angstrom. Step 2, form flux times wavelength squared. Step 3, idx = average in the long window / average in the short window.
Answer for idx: 1.1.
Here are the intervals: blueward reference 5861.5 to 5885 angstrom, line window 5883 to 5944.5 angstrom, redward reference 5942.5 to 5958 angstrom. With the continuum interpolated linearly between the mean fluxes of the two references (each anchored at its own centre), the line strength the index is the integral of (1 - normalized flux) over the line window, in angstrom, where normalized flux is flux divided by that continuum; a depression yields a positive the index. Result 3.7 angstrom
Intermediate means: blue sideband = 170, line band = 147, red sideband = 145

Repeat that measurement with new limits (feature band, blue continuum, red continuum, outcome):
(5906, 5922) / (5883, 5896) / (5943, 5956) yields -0.4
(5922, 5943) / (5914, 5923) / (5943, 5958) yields 0.0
